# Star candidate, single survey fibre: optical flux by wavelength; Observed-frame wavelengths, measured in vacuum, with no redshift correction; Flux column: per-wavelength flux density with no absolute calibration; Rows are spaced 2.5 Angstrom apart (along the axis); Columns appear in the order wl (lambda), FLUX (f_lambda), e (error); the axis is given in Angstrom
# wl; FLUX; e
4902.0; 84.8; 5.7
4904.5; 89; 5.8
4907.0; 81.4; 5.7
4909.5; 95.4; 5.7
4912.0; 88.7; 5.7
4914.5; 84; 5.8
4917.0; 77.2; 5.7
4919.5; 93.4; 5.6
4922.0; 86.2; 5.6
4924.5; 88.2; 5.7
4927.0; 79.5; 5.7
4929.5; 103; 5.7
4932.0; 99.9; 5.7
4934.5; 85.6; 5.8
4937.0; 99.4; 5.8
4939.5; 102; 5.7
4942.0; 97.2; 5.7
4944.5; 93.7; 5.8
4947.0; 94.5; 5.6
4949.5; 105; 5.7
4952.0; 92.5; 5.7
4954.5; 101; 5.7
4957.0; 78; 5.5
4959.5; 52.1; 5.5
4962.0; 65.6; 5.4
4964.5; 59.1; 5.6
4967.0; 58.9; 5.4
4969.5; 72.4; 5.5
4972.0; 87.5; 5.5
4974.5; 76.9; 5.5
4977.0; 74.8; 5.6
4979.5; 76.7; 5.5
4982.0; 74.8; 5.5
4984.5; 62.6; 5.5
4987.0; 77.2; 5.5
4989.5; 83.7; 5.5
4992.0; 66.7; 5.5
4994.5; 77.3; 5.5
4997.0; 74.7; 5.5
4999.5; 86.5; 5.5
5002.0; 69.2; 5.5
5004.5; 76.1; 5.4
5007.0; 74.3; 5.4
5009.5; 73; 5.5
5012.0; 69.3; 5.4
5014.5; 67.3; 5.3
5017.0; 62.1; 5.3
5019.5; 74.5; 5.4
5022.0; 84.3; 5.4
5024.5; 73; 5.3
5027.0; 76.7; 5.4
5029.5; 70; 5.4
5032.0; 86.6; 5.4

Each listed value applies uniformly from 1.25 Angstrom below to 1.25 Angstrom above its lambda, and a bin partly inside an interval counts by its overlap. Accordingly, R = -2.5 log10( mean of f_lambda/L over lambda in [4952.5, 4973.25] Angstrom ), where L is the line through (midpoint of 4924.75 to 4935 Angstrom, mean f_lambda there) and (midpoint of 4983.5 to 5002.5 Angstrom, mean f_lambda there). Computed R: 0.149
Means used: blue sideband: 92.1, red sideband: 75.1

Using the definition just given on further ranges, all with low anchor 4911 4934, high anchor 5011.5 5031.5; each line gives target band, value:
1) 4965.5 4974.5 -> 0.112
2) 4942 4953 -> -0.142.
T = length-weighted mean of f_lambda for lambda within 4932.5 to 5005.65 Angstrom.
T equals 80.3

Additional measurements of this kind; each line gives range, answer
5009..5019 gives 68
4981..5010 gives 74.7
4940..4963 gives 87.4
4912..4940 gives 90.4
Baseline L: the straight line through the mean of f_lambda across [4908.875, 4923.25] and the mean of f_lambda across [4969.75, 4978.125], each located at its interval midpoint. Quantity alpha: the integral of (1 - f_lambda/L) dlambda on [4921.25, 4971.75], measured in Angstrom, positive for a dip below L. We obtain -1.7 Angstrom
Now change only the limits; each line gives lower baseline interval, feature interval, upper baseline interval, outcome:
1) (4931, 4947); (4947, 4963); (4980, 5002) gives 1.1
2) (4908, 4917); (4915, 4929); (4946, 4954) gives 0.7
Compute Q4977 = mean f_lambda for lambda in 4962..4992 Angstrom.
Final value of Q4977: 72.6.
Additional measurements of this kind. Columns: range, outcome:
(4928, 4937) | 96.2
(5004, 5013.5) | 72.8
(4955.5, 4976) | 69.3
